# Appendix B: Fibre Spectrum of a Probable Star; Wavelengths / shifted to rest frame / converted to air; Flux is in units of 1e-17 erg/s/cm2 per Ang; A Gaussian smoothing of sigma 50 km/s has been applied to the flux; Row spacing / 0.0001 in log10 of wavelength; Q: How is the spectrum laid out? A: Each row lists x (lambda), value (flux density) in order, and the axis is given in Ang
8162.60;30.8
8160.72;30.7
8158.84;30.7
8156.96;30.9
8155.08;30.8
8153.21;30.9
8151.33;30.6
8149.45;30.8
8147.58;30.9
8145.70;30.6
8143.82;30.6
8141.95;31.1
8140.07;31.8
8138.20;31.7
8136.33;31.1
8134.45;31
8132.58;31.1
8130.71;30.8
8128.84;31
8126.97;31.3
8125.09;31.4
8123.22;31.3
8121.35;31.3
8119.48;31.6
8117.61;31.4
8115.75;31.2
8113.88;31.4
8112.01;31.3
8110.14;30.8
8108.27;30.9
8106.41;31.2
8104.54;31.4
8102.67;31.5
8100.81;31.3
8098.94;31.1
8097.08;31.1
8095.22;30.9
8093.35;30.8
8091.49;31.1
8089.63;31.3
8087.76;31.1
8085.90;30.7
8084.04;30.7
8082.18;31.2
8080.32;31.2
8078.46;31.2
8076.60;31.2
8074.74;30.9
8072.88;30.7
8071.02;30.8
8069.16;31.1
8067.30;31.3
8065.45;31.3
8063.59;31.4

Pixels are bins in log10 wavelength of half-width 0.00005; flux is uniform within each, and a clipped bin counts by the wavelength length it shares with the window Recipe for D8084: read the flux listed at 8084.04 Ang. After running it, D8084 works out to 30.7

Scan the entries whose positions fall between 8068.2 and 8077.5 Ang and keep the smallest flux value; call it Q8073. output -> 30.7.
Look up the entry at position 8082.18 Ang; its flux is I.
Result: 31.2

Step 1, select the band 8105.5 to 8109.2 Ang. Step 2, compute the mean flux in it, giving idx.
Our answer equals 31.1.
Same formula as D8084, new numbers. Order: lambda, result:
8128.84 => 31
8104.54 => 31.4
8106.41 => 31.2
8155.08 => 30.8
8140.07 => 31.8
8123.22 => 31.3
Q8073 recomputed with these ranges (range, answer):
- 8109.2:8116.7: 30.8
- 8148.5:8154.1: 30.6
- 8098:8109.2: 30.9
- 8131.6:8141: 31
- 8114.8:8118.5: 31.2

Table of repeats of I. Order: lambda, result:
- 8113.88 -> 31.4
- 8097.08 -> 31.1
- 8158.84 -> 30.7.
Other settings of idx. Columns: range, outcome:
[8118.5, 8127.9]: 31.4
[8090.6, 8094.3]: 30.9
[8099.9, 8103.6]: 31.4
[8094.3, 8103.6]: 31.2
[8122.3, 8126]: 31.4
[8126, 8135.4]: 31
